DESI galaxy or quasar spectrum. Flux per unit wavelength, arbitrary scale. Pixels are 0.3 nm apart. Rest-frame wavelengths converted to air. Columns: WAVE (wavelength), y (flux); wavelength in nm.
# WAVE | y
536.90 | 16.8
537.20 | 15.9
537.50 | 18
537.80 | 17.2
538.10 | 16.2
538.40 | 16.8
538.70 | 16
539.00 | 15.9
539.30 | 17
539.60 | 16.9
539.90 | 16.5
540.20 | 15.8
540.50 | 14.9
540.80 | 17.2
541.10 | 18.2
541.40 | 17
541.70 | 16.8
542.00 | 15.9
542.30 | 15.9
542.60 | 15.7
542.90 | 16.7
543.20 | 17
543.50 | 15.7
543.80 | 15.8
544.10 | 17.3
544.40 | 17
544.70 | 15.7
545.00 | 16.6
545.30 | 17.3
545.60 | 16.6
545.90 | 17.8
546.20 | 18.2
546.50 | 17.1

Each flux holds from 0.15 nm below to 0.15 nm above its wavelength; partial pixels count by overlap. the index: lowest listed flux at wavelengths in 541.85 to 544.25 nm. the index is 15.7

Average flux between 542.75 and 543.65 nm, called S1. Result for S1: 16.5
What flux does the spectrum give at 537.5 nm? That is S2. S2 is 18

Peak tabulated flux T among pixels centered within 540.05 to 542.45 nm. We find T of 18.2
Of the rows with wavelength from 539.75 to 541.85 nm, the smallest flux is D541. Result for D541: 14.9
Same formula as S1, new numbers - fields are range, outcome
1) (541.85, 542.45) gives 15.9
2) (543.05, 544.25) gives 16.5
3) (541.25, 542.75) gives 16.3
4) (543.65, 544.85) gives 16.4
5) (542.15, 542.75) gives 15.8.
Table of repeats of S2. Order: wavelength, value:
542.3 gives 15.9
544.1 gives 17.3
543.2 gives 17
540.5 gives 14.9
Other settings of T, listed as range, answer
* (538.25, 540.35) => 17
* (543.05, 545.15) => 17.3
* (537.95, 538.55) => 16.8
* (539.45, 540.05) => 16.9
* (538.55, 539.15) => 16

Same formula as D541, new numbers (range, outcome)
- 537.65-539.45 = 15.9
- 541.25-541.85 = 16.8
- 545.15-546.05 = 16.6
